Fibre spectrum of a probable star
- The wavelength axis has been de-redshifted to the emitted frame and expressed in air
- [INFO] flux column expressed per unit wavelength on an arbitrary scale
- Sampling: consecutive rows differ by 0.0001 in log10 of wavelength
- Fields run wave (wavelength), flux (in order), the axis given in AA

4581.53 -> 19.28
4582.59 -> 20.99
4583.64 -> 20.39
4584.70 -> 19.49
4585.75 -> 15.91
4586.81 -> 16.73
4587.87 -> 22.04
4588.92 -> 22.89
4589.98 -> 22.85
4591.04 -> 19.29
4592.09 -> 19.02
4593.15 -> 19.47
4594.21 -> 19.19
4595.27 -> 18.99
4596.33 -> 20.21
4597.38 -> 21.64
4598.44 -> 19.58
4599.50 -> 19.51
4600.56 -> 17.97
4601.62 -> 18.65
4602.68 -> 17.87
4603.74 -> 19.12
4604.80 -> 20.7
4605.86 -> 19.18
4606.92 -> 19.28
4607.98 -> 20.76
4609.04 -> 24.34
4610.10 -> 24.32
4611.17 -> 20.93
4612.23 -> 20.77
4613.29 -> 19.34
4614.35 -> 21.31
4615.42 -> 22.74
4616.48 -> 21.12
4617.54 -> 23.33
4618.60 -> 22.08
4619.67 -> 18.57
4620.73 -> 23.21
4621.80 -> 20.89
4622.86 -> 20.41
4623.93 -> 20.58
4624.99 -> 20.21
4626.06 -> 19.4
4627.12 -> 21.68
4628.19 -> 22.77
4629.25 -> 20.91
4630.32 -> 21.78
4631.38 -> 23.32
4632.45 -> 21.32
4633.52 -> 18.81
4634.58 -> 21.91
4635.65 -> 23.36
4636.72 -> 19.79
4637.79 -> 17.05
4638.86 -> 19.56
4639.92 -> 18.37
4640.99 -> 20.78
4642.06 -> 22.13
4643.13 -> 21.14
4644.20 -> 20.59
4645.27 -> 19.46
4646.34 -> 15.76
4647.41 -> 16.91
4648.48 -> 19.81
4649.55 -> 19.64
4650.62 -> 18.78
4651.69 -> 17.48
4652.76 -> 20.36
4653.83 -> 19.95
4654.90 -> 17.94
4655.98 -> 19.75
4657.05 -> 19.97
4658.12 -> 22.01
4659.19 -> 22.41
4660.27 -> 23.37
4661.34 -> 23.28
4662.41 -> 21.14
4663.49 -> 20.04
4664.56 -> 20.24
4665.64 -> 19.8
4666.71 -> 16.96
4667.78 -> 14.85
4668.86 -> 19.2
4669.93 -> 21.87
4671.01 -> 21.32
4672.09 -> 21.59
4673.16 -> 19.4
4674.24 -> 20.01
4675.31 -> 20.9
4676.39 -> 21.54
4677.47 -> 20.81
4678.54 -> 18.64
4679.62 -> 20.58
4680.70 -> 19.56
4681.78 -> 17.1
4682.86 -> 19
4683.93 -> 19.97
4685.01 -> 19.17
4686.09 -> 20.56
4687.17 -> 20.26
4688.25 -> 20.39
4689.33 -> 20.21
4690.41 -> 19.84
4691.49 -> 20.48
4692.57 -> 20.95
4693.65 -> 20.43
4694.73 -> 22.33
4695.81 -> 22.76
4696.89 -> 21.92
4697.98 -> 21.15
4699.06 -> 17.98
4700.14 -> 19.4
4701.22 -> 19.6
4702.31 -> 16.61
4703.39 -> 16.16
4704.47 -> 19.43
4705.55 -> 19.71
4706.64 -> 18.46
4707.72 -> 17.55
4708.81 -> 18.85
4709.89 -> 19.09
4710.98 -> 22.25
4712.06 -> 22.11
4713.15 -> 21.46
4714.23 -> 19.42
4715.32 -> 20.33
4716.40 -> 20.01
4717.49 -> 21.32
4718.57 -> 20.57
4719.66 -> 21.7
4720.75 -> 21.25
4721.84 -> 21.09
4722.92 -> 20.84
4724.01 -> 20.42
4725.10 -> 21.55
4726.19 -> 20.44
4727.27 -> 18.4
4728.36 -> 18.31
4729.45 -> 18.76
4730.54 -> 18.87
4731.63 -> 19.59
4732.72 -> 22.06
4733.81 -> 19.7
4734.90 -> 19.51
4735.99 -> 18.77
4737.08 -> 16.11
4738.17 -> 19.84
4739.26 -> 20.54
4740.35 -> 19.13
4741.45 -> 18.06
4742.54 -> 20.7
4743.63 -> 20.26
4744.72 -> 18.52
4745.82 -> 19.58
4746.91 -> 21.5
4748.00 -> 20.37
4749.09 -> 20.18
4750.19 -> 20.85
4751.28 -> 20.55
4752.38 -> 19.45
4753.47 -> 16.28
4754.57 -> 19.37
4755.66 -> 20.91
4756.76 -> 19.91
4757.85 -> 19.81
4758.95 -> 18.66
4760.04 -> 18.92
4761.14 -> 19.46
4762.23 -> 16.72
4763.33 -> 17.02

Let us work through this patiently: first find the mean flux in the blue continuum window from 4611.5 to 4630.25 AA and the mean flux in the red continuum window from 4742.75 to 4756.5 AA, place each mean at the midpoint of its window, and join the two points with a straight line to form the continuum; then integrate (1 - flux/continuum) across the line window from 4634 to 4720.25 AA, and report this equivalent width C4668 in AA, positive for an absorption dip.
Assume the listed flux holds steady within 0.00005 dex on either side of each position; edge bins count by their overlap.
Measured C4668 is 2.5 AA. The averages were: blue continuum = 21.2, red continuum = 19.8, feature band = 20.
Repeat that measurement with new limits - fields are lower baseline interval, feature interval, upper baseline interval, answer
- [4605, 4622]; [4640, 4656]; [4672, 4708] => 1.1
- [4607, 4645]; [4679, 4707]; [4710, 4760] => 0.9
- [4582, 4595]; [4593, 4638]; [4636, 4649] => -2.6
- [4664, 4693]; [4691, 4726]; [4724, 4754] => -0.9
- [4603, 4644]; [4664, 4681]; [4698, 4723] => 0.4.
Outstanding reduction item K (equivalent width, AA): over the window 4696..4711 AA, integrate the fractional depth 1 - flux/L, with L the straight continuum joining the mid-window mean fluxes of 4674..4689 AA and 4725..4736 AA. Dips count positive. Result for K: 0.5 AA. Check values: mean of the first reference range 19.9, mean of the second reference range 19.6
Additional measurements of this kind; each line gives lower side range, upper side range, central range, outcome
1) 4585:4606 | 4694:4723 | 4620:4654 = -0.8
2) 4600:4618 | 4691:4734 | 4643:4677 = 0.8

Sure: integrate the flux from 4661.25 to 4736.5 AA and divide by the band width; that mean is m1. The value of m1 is 20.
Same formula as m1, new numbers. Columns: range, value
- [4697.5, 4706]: 18.7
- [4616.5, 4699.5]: 20.3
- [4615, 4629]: 21.3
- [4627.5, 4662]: 20.3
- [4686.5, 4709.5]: 19.7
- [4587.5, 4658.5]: 20.4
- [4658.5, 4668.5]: 20.2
